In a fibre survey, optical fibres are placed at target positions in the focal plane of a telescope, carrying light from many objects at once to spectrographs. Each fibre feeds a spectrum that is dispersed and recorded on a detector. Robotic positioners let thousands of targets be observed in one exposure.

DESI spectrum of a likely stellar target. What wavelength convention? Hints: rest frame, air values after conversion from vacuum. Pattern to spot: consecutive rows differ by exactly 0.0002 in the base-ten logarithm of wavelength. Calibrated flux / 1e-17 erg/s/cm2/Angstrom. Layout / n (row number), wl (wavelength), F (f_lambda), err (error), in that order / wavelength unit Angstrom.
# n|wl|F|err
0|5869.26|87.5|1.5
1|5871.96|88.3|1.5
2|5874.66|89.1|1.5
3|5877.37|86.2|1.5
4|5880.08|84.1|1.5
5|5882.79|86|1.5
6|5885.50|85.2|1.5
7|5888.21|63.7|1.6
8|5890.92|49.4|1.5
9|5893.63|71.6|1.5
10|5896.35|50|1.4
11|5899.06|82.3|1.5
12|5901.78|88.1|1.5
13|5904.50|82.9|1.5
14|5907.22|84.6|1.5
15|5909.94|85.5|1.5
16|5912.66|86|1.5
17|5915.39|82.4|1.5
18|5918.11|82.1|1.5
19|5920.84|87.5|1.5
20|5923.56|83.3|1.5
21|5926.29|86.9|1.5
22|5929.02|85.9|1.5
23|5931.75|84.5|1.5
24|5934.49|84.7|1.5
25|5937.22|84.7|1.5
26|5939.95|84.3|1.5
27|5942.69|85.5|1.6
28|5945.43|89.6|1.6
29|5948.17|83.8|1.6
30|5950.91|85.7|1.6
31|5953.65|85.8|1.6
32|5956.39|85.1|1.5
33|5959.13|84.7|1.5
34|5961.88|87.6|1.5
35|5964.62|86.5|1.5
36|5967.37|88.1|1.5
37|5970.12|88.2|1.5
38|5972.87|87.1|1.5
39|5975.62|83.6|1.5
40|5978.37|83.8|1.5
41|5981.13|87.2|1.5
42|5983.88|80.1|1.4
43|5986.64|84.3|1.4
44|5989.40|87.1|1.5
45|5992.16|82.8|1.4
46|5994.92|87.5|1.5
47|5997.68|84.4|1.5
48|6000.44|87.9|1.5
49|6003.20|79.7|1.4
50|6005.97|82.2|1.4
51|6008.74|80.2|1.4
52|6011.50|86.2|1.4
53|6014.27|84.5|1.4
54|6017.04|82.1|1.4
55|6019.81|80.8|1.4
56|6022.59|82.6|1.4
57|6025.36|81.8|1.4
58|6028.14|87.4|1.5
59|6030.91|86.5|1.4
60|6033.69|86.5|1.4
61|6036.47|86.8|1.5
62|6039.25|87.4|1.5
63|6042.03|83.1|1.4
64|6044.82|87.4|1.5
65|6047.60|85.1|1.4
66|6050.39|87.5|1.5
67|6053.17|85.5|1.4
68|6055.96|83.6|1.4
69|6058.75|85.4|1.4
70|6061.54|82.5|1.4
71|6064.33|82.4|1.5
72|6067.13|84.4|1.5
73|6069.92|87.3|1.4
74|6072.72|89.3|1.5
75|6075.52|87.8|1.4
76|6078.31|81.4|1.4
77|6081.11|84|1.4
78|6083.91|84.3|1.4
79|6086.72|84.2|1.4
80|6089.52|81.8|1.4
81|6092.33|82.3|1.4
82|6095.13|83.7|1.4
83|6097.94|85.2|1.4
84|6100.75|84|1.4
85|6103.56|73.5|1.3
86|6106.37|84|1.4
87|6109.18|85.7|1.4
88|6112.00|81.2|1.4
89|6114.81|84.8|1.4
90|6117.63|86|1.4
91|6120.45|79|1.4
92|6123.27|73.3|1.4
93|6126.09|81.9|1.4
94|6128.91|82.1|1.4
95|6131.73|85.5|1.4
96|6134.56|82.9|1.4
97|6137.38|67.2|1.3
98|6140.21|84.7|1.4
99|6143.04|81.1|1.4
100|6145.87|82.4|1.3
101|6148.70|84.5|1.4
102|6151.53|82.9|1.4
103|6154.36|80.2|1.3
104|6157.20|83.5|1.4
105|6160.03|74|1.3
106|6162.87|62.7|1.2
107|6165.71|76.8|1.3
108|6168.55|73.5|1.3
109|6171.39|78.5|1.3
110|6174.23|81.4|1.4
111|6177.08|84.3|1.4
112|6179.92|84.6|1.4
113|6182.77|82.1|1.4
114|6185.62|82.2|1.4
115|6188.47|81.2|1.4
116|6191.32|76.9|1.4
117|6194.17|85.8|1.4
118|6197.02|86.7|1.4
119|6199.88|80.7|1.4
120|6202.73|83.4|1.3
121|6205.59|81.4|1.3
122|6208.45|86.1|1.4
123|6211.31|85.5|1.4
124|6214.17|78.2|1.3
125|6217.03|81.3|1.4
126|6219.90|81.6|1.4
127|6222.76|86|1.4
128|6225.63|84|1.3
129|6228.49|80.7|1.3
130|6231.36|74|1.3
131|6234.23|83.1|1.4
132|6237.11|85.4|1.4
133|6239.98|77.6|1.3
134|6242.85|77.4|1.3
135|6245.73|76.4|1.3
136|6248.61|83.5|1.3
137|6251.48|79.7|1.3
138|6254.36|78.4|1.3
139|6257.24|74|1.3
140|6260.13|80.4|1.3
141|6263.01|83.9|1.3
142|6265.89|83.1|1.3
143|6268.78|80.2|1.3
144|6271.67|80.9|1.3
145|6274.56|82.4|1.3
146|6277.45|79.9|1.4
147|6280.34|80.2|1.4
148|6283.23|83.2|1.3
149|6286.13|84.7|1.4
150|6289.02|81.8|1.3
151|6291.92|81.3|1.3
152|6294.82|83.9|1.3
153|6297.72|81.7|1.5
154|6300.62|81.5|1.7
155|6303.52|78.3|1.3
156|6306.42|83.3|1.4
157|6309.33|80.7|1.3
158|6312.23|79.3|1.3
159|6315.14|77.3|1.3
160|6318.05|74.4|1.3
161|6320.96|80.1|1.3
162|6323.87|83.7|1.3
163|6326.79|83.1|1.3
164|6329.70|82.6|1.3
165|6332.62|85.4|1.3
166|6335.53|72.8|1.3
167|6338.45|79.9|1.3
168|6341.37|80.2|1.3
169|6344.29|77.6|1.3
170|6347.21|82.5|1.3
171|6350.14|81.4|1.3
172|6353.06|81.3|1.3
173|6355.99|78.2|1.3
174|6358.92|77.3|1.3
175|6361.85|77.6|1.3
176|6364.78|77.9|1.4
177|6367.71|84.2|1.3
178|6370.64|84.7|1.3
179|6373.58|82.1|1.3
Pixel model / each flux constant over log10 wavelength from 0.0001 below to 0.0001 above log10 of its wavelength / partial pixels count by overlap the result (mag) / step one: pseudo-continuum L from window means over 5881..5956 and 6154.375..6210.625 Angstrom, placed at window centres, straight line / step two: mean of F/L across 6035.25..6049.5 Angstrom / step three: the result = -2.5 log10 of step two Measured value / -0.07 mag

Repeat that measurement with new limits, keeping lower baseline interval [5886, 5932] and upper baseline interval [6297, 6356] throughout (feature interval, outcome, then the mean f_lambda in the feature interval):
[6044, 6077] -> -0.08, 85.7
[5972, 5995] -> -0.08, 84.6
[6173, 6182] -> -0.05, 83.3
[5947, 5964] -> -0.09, 85.6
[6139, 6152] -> -0.05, 83.1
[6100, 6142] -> -0.02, 81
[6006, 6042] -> -0.07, 84.3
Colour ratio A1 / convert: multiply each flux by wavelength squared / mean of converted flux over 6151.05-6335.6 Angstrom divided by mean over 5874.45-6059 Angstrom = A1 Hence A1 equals 1.1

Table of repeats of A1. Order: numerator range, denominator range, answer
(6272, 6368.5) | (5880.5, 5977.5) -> 1.11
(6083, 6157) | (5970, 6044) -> 1.01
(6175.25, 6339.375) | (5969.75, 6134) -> 1.03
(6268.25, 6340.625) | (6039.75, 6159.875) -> 1.04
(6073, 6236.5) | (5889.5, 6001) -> 1.05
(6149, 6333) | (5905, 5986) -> 1.04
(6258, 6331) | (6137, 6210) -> 1.05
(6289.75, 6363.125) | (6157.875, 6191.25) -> 1.07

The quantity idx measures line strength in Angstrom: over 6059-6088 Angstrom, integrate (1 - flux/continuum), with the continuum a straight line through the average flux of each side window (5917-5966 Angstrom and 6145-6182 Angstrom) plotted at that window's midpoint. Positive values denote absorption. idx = -1.1 Angstrom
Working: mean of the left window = 85.5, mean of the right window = 79.2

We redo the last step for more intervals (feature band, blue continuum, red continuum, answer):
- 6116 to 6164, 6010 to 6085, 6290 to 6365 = 2.1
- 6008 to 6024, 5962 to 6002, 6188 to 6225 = 0.4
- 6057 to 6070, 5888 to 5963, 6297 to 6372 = -0.5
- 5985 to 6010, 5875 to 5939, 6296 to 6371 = -1.1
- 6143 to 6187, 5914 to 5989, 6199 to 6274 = 1.3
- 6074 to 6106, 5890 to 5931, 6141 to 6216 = -1.0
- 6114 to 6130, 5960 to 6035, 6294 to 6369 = 0.4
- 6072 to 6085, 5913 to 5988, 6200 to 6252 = -0.3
